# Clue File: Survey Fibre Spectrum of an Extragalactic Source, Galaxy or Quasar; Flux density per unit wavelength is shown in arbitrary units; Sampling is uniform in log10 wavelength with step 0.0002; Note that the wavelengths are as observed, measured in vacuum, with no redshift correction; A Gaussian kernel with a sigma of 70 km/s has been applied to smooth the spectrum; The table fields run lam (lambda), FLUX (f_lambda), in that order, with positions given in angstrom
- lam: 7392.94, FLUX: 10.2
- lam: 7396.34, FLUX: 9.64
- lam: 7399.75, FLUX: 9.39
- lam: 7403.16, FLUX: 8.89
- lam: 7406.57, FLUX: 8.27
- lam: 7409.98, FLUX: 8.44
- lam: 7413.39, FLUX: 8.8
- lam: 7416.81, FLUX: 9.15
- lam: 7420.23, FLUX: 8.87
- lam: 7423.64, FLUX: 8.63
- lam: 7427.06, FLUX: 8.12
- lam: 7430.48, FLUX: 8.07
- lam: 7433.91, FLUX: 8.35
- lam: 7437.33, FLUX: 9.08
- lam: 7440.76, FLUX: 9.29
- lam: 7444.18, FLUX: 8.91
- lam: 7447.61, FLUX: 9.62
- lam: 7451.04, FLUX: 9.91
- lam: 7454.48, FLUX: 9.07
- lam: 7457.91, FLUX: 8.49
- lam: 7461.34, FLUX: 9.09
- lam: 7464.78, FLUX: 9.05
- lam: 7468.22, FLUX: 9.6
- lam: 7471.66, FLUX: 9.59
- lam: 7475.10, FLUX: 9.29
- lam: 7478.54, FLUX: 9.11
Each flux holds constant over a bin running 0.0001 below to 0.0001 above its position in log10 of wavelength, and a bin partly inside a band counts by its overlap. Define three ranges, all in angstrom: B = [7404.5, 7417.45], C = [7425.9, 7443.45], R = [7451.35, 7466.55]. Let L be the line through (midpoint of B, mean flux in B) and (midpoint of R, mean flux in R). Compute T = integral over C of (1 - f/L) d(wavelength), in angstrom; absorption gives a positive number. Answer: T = 0.41 angstrom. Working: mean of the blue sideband 8.63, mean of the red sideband 9.02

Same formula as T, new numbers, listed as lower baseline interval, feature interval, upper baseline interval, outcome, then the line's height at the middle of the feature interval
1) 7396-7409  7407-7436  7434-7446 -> 1.4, 8.98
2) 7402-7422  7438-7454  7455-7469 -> -0.8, 8.93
